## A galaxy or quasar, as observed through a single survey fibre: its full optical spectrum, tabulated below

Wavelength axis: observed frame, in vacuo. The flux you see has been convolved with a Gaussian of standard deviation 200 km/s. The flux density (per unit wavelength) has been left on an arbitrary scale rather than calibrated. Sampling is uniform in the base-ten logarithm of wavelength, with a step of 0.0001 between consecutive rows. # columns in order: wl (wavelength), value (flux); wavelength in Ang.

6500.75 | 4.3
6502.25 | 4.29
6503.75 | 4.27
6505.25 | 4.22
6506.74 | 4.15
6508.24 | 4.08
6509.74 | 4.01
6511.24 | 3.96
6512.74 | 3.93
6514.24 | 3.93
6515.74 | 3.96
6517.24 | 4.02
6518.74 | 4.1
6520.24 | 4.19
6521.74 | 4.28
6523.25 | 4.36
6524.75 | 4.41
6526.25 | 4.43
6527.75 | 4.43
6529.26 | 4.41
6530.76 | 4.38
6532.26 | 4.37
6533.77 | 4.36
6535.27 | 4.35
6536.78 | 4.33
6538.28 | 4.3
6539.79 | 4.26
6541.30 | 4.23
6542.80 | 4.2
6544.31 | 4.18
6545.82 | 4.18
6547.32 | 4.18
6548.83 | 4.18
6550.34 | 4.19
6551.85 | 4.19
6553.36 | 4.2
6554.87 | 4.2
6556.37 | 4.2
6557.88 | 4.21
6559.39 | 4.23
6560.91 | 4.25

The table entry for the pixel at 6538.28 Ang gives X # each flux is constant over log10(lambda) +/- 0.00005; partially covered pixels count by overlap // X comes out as 4.3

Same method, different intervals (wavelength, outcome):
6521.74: 4.28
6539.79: 4.26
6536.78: 4.33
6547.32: 4.18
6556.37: 4.2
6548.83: 4.18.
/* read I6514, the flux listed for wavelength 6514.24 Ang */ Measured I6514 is 3.93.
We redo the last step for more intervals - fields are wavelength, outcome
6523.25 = 4.36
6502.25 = 4.29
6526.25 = 4.43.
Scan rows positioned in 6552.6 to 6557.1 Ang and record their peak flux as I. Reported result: 4.2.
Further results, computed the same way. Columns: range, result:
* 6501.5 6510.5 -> 4.29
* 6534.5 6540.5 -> 4.35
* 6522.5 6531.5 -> 4.43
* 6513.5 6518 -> 4.02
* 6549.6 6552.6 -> 4.19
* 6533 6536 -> 4.36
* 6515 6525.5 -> 4.41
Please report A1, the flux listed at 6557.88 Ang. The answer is 4.21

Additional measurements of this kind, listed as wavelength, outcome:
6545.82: 4.18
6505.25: 4.22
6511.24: 3.96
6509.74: 4.01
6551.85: 4.19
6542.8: 4.2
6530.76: 4.38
